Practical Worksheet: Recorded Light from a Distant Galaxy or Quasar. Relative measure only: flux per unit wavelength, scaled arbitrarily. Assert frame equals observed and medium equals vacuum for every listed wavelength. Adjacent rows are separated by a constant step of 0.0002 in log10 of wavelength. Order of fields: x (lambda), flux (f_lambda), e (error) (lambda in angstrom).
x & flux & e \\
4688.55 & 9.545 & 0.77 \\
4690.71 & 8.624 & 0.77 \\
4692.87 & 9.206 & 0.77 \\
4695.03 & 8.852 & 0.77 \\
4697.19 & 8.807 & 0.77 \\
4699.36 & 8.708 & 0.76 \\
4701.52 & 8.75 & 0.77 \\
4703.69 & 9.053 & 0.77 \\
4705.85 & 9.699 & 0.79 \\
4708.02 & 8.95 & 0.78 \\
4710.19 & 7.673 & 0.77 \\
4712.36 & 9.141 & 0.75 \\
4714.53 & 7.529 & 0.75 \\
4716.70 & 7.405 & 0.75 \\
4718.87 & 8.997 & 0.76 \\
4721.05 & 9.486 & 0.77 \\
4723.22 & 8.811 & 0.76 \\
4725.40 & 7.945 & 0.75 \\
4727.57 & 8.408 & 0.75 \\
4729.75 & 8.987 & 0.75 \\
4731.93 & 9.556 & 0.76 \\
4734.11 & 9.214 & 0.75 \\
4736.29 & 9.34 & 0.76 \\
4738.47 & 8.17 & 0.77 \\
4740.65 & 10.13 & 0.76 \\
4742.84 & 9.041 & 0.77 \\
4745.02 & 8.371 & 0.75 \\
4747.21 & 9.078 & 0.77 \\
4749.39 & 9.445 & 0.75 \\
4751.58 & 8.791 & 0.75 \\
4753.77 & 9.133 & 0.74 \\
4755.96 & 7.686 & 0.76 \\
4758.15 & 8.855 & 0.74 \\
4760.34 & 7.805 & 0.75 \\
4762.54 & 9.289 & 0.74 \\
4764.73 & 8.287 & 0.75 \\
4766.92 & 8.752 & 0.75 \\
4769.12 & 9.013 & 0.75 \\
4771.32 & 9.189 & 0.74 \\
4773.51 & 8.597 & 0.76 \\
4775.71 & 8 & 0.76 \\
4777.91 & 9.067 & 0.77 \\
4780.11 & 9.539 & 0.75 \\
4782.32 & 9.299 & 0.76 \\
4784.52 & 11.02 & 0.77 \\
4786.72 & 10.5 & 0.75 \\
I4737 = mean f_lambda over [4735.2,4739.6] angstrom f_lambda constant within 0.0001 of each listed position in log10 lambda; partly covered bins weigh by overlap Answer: 8.78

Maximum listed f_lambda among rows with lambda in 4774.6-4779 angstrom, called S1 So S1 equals 9.067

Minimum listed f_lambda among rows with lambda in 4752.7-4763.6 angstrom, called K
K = 7.686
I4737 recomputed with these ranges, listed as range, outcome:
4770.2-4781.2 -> 8.88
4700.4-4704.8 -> 8.92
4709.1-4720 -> 8.15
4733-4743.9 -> 9.18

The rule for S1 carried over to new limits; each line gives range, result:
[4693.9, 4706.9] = 9.699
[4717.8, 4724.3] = 9.486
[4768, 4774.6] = 9.189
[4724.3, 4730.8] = 8.987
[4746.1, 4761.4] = 9.445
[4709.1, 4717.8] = 9.141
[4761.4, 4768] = 9.289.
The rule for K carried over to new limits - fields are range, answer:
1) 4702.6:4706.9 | 9.053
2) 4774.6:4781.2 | 8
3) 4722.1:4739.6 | 7.945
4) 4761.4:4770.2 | 8.287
